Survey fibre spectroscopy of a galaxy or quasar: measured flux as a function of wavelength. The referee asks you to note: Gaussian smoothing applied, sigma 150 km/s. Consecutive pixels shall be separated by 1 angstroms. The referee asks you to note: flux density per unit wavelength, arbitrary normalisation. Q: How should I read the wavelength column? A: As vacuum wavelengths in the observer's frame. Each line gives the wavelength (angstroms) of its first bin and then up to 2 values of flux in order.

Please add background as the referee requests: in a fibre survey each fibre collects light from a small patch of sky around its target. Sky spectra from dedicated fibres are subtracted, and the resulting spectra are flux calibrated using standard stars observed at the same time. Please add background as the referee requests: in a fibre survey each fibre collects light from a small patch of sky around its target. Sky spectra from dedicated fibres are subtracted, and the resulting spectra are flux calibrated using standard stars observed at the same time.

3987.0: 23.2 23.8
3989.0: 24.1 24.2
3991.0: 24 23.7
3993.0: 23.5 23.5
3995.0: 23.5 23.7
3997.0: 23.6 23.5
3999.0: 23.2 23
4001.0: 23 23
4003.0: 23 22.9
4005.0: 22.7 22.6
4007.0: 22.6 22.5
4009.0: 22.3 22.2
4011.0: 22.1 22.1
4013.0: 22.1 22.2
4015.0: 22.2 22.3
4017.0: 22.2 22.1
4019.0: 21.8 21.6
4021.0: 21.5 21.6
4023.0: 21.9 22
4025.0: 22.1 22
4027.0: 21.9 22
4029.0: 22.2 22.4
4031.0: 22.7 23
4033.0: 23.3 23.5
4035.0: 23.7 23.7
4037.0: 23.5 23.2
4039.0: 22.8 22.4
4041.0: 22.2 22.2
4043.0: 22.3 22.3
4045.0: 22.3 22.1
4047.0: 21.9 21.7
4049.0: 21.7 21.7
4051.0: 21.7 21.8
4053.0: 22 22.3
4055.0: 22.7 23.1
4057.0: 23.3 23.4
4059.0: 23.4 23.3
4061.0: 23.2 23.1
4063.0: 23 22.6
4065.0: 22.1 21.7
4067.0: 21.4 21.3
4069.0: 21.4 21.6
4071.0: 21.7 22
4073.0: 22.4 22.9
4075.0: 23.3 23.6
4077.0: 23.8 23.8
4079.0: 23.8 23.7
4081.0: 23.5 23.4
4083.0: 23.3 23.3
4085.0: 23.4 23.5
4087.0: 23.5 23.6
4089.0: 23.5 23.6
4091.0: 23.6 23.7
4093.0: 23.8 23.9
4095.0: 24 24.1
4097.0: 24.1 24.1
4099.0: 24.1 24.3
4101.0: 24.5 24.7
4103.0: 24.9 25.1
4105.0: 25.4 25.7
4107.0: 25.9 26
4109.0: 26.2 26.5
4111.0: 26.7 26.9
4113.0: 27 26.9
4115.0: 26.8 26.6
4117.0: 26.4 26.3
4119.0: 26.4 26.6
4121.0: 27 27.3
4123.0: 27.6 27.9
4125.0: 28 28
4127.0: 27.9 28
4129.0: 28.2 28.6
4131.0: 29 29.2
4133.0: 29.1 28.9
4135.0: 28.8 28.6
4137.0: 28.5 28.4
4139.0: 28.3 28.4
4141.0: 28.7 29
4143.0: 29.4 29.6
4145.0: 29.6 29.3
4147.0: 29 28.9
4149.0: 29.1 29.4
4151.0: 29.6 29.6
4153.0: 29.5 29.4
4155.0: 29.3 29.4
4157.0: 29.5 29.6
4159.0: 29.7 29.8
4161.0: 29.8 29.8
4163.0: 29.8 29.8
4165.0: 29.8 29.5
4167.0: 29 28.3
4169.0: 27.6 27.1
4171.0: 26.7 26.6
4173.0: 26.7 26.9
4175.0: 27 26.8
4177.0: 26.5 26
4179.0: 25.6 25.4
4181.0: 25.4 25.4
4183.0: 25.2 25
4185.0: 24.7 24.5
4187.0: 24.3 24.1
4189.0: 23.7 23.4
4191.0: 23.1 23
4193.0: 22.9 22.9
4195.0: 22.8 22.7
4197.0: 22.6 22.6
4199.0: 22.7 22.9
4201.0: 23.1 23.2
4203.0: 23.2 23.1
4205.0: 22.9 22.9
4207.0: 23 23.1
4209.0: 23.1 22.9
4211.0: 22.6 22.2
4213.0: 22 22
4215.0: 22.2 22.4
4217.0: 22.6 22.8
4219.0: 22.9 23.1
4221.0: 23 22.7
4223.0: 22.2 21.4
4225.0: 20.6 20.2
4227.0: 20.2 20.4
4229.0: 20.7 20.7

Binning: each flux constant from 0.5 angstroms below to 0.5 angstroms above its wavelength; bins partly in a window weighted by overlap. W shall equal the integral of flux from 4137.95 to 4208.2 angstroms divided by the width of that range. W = 26.6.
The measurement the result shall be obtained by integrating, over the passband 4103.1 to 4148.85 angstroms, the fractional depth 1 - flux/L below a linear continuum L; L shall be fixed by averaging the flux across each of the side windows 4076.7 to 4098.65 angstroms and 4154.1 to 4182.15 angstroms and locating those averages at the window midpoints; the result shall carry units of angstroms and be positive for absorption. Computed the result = -3.4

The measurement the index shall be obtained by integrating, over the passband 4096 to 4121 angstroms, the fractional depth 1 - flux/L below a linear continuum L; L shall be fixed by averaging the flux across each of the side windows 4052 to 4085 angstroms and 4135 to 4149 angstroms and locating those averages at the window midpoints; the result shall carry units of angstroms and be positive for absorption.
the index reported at 0.4 angstroms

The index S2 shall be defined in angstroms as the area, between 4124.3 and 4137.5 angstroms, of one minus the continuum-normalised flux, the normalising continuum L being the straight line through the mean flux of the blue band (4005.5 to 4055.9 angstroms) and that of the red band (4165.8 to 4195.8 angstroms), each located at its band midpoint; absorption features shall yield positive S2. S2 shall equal -2.2 angstroms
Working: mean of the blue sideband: 22.3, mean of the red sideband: 25.5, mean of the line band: 28.5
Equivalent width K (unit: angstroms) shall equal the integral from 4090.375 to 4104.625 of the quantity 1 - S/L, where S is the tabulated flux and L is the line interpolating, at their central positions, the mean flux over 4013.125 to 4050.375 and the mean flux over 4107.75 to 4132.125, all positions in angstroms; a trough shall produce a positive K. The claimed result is 1.0 angstroms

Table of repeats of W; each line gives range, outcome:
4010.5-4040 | 22.4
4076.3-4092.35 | 23.6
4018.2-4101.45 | 22.8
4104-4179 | 28.1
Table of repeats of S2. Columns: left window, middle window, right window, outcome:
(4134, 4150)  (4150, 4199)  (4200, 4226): -1.03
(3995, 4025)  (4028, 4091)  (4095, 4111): 2.88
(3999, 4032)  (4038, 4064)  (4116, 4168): 1.74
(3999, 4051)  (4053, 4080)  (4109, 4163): 2.12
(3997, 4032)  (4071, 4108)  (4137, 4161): 3.28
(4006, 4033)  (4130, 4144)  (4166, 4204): -2.74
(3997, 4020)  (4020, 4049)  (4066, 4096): 0.41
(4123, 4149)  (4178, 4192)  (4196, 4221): 0.05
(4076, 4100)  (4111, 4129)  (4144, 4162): -0.43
